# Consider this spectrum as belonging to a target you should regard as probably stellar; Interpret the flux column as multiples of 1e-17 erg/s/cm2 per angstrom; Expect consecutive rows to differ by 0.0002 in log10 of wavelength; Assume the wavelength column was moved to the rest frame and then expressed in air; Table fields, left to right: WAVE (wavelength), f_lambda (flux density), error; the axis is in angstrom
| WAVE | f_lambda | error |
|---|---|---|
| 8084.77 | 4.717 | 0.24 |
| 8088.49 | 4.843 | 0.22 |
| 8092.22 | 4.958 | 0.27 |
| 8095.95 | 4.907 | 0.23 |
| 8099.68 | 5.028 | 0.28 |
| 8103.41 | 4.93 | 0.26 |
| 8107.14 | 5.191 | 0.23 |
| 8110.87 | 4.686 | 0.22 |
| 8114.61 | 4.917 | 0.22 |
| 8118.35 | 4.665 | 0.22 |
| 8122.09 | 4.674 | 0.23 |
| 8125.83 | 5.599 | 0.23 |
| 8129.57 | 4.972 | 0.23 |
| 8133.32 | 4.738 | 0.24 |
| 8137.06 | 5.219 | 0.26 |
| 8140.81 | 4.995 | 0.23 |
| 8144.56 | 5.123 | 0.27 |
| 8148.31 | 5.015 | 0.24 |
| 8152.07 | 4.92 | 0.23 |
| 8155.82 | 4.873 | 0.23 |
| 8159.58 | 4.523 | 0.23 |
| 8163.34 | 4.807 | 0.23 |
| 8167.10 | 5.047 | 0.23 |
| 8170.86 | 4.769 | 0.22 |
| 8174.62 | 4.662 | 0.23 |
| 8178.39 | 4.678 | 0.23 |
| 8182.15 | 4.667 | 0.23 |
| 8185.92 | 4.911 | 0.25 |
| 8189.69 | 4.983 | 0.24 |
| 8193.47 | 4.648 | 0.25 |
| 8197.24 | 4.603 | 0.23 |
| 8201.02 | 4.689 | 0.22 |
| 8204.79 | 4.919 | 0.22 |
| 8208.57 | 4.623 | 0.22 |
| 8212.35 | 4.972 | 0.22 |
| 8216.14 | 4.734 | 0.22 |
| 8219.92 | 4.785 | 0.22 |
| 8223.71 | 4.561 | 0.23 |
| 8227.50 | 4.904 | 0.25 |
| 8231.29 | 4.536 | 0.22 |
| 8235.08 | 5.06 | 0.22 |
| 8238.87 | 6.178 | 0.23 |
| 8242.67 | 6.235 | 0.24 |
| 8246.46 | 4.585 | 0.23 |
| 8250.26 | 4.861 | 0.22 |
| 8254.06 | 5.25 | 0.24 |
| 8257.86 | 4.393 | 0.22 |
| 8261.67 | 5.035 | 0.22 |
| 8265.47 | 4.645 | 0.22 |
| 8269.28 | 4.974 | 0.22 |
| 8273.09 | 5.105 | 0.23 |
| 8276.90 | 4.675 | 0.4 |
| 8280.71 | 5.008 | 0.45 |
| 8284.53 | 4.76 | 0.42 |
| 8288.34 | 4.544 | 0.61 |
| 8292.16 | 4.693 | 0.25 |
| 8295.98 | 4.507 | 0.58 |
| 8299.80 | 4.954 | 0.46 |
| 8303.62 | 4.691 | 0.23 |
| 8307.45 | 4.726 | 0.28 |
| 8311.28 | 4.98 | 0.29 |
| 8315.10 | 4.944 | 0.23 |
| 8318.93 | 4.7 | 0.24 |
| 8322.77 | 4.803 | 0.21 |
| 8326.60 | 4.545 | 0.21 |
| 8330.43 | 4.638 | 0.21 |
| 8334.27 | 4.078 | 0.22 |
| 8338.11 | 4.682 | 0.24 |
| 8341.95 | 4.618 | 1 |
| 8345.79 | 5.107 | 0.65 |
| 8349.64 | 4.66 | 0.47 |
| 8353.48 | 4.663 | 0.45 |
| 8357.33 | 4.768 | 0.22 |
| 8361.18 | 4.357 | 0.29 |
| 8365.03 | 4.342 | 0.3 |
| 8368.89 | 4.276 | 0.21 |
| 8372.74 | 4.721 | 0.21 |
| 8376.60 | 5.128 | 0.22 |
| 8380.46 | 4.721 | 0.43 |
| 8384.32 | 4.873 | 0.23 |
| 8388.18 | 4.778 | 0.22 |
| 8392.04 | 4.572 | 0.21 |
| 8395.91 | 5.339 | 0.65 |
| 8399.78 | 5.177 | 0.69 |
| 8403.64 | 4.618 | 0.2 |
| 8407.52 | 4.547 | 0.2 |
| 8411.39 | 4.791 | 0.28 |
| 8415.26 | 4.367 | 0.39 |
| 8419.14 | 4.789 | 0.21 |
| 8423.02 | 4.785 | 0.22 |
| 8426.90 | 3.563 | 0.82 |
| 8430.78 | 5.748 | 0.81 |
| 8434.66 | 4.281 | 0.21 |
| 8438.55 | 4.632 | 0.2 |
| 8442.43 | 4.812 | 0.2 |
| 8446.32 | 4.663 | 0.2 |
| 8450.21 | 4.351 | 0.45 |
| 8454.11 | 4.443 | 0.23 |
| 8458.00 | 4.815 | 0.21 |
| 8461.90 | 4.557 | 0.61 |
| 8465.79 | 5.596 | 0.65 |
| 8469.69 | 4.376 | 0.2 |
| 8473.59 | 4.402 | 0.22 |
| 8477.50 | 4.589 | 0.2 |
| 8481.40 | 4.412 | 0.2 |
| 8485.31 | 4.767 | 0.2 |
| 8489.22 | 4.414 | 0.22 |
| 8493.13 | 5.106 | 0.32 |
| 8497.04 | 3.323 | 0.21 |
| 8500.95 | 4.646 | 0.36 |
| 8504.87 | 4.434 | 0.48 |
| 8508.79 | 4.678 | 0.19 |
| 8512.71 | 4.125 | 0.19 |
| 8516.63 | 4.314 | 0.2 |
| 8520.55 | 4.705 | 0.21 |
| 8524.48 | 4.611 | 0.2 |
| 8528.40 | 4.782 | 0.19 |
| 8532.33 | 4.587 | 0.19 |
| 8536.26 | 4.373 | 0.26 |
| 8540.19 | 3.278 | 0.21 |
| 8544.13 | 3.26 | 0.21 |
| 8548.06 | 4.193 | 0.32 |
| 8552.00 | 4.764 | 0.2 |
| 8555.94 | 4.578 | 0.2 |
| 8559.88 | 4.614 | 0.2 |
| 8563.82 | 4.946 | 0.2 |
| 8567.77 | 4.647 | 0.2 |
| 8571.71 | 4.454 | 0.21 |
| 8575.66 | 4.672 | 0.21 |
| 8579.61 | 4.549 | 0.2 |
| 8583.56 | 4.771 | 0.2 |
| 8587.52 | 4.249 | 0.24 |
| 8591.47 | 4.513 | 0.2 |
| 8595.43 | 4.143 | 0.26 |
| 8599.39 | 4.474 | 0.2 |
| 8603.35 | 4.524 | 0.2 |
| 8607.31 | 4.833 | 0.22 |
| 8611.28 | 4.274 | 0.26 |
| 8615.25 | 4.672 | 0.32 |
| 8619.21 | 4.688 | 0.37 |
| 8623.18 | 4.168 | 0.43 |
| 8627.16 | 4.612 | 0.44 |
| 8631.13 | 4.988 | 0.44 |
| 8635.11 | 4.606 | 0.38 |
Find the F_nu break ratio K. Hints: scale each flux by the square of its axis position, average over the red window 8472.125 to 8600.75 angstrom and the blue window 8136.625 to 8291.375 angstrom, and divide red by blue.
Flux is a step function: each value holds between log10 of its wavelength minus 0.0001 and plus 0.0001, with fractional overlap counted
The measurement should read 0.98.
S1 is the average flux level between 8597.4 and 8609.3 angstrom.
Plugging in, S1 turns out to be 4.61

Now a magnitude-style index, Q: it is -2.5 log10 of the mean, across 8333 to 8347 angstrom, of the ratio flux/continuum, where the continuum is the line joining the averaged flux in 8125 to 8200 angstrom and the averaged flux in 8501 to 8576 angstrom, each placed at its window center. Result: 0.01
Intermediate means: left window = 4.87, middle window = 4.62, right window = 4.42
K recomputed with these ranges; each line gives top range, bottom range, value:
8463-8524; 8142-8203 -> 1.02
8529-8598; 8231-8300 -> 0.95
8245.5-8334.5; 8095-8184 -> 1.01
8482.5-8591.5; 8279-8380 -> 1.00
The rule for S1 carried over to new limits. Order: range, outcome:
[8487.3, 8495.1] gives 4.76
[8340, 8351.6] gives 4.8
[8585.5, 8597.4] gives 4.3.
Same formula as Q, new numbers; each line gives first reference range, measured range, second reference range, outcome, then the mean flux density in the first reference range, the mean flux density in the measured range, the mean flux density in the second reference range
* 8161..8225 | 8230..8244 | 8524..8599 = -0.17 mag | 4.77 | 5.51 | 4.42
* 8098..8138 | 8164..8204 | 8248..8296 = 0.03 mag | 4.96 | 4.77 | 4.81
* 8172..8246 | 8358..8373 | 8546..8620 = 0.08 mag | 4.91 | 4.42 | 4.55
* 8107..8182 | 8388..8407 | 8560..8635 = -0.04 mag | 4.89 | 4.88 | 4.57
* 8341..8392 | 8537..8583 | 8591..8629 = 0.04 mag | 4.69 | 4.37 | 4.49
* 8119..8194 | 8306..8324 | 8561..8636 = -0.01 mag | 4.89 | 4.83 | 4.57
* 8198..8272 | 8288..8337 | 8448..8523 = 0.03 mag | 4.94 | 4.68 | 4.53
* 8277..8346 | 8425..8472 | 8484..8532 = -0.02 mag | 4.71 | 4.65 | 4.49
